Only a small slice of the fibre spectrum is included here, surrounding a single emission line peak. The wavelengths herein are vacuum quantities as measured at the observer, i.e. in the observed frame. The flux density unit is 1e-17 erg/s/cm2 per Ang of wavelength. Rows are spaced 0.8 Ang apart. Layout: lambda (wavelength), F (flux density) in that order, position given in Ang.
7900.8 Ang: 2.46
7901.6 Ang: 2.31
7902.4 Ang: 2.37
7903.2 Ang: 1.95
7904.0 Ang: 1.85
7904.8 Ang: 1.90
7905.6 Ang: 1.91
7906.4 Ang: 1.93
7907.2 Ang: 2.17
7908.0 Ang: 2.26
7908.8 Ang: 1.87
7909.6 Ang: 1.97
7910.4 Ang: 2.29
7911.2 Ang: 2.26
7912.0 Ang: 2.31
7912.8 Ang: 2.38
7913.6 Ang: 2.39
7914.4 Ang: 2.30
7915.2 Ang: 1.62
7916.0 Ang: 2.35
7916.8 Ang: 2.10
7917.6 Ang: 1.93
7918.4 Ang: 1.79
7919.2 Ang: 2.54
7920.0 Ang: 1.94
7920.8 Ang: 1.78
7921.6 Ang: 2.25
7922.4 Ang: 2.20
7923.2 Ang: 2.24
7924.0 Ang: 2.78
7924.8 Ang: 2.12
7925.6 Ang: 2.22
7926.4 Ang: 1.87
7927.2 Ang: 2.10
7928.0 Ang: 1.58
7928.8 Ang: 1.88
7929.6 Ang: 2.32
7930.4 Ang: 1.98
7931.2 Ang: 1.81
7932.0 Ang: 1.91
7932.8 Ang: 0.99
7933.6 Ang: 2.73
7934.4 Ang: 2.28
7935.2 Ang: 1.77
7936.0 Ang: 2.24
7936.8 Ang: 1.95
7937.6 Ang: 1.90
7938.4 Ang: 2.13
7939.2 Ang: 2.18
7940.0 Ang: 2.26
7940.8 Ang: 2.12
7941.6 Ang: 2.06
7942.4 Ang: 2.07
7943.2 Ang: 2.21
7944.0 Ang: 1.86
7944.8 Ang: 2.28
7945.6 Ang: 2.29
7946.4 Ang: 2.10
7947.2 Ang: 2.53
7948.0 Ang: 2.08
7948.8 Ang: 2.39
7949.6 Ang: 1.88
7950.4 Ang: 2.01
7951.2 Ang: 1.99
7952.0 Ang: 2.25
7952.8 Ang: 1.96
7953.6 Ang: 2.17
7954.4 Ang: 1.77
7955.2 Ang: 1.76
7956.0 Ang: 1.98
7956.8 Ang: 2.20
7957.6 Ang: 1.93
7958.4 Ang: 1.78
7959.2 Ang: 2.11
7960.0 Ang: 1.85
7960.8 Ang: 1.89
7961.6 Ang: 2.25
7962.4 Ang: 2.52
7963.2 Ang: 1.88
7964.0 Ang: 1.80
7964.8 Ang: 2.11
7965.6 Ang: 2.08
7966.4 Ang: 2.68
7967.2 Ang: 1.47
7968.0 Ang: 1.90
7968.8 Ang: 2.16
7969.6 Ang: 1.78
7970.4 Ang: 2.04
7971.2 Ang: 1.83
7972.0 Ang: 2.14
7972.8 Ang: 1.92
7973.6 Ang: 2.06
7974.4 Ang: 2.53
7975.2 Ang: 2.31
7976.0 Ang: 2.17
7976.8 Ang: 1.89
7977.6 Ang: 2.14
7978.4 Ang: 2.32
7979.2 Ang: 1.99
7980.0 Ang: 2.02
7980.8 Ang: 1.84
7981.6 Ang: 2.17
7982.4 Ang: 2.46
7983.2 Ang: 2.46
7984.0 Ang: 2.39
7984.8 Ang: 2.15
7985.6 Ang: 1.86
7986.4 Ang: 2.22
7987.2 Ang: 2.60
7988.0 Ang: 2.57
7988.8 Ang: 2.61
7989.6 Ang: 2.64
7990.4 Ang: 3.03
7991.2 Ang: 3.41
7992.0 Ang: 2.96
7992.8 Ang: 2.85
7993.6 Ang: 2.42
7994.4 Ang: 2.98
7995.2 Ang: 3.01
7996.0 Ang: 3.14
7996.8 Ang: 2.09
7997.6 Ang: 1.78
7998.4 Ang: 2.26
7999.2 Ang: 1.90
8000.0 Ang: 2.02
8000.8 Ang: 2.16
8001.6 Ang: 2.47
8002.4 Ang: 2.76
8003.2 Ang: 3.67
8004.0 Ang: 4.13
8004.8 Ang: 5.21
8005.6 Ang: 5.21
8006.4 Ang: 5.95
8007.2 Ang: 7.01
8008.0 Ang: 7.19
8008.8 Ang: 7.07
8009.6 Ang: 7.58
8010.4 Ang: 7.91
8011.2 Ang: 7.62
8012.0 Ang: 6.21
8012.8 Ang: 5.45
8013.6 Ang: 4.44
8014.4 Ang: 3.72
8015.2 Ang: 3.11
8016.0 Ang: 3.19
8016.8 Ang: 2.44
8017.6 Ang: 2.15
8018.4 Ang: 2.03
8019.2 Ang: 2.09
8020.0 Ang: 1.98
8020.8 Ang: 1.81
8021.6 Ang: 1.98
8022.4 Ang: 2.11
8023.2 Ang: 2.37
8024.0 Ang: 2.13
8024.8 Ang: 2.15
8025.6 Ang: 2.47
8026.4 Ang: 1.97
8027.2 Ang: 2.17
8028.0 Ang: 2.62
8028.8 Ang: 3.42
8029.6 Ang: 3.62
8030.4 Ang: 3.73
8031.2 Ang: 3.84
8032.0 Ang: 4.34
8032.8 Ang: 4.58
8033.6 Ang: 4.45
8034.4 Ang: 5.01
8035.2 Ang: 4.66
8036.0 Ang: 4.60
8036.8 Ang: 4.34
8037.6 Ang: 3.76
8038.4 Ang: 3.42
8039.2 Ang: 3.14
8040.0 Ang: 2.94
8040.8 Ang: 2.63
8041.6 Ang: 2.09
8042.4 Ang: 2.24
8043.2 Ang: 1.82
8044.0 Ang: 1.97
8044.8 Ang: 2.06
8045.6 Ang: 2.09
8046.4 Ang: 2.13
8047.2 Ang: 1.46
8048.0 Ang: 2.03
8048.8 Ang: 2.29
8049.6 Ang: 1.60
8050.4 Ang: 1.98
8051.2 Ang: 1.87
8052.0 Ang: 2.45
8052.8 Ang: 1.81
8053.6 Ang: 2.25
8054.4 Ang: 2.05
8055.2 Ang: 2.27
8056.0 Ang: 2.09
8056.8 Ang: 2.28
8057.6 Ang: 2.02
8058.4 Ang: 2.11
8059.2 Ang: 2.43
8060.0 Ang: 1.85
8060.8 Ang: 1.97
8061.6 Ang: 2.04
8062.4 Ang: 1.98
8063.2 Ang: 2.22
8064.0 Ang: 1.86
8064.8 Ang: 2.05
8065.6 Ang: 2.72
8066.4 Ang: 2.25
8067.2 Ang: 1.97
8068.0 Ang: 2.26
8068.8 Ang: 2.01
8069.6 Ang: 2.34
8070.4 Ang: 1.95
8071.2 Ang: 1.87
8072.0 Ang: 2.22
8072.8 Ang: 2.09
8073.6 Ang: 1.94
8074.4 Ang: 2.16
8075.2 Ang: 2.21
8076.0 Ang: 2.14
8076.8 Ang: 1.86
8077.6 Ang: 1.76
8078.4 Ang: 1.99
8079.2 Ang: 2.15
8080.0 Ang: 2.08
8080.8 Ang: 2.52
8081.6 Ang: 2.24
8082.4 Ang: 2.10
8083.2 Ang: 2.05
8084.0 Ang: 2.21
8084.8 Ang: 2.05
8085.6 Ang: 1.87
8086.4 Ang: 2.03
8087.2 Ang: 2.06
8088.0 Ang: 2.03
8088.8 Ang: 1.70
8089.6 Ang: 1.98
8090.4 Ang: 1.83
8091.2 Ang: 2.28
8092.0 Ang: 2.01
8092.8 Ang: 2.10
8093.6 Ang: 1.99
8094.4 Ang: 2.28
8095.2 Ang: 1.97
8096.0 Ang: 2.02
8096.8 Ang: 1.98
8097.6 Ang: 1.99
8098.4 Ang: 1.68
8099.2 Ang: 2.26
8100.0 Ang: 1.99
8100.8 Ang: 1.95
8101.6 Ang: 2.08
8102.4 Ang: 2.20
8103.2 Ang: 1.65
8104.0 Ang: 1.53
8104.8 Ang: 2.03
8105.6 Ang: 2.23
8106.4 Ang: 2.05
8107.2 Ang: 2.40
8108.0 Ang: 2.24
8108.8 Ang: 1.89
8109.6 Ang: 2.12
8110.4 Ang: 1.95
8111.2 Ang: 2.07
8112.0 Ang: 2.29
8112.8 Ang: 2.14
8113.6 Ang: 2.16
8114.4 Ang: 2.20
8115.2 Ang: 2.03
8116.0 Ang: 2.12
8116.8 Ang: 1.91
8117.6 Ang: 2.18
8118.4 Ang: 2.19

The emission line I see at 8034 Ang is [N II]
